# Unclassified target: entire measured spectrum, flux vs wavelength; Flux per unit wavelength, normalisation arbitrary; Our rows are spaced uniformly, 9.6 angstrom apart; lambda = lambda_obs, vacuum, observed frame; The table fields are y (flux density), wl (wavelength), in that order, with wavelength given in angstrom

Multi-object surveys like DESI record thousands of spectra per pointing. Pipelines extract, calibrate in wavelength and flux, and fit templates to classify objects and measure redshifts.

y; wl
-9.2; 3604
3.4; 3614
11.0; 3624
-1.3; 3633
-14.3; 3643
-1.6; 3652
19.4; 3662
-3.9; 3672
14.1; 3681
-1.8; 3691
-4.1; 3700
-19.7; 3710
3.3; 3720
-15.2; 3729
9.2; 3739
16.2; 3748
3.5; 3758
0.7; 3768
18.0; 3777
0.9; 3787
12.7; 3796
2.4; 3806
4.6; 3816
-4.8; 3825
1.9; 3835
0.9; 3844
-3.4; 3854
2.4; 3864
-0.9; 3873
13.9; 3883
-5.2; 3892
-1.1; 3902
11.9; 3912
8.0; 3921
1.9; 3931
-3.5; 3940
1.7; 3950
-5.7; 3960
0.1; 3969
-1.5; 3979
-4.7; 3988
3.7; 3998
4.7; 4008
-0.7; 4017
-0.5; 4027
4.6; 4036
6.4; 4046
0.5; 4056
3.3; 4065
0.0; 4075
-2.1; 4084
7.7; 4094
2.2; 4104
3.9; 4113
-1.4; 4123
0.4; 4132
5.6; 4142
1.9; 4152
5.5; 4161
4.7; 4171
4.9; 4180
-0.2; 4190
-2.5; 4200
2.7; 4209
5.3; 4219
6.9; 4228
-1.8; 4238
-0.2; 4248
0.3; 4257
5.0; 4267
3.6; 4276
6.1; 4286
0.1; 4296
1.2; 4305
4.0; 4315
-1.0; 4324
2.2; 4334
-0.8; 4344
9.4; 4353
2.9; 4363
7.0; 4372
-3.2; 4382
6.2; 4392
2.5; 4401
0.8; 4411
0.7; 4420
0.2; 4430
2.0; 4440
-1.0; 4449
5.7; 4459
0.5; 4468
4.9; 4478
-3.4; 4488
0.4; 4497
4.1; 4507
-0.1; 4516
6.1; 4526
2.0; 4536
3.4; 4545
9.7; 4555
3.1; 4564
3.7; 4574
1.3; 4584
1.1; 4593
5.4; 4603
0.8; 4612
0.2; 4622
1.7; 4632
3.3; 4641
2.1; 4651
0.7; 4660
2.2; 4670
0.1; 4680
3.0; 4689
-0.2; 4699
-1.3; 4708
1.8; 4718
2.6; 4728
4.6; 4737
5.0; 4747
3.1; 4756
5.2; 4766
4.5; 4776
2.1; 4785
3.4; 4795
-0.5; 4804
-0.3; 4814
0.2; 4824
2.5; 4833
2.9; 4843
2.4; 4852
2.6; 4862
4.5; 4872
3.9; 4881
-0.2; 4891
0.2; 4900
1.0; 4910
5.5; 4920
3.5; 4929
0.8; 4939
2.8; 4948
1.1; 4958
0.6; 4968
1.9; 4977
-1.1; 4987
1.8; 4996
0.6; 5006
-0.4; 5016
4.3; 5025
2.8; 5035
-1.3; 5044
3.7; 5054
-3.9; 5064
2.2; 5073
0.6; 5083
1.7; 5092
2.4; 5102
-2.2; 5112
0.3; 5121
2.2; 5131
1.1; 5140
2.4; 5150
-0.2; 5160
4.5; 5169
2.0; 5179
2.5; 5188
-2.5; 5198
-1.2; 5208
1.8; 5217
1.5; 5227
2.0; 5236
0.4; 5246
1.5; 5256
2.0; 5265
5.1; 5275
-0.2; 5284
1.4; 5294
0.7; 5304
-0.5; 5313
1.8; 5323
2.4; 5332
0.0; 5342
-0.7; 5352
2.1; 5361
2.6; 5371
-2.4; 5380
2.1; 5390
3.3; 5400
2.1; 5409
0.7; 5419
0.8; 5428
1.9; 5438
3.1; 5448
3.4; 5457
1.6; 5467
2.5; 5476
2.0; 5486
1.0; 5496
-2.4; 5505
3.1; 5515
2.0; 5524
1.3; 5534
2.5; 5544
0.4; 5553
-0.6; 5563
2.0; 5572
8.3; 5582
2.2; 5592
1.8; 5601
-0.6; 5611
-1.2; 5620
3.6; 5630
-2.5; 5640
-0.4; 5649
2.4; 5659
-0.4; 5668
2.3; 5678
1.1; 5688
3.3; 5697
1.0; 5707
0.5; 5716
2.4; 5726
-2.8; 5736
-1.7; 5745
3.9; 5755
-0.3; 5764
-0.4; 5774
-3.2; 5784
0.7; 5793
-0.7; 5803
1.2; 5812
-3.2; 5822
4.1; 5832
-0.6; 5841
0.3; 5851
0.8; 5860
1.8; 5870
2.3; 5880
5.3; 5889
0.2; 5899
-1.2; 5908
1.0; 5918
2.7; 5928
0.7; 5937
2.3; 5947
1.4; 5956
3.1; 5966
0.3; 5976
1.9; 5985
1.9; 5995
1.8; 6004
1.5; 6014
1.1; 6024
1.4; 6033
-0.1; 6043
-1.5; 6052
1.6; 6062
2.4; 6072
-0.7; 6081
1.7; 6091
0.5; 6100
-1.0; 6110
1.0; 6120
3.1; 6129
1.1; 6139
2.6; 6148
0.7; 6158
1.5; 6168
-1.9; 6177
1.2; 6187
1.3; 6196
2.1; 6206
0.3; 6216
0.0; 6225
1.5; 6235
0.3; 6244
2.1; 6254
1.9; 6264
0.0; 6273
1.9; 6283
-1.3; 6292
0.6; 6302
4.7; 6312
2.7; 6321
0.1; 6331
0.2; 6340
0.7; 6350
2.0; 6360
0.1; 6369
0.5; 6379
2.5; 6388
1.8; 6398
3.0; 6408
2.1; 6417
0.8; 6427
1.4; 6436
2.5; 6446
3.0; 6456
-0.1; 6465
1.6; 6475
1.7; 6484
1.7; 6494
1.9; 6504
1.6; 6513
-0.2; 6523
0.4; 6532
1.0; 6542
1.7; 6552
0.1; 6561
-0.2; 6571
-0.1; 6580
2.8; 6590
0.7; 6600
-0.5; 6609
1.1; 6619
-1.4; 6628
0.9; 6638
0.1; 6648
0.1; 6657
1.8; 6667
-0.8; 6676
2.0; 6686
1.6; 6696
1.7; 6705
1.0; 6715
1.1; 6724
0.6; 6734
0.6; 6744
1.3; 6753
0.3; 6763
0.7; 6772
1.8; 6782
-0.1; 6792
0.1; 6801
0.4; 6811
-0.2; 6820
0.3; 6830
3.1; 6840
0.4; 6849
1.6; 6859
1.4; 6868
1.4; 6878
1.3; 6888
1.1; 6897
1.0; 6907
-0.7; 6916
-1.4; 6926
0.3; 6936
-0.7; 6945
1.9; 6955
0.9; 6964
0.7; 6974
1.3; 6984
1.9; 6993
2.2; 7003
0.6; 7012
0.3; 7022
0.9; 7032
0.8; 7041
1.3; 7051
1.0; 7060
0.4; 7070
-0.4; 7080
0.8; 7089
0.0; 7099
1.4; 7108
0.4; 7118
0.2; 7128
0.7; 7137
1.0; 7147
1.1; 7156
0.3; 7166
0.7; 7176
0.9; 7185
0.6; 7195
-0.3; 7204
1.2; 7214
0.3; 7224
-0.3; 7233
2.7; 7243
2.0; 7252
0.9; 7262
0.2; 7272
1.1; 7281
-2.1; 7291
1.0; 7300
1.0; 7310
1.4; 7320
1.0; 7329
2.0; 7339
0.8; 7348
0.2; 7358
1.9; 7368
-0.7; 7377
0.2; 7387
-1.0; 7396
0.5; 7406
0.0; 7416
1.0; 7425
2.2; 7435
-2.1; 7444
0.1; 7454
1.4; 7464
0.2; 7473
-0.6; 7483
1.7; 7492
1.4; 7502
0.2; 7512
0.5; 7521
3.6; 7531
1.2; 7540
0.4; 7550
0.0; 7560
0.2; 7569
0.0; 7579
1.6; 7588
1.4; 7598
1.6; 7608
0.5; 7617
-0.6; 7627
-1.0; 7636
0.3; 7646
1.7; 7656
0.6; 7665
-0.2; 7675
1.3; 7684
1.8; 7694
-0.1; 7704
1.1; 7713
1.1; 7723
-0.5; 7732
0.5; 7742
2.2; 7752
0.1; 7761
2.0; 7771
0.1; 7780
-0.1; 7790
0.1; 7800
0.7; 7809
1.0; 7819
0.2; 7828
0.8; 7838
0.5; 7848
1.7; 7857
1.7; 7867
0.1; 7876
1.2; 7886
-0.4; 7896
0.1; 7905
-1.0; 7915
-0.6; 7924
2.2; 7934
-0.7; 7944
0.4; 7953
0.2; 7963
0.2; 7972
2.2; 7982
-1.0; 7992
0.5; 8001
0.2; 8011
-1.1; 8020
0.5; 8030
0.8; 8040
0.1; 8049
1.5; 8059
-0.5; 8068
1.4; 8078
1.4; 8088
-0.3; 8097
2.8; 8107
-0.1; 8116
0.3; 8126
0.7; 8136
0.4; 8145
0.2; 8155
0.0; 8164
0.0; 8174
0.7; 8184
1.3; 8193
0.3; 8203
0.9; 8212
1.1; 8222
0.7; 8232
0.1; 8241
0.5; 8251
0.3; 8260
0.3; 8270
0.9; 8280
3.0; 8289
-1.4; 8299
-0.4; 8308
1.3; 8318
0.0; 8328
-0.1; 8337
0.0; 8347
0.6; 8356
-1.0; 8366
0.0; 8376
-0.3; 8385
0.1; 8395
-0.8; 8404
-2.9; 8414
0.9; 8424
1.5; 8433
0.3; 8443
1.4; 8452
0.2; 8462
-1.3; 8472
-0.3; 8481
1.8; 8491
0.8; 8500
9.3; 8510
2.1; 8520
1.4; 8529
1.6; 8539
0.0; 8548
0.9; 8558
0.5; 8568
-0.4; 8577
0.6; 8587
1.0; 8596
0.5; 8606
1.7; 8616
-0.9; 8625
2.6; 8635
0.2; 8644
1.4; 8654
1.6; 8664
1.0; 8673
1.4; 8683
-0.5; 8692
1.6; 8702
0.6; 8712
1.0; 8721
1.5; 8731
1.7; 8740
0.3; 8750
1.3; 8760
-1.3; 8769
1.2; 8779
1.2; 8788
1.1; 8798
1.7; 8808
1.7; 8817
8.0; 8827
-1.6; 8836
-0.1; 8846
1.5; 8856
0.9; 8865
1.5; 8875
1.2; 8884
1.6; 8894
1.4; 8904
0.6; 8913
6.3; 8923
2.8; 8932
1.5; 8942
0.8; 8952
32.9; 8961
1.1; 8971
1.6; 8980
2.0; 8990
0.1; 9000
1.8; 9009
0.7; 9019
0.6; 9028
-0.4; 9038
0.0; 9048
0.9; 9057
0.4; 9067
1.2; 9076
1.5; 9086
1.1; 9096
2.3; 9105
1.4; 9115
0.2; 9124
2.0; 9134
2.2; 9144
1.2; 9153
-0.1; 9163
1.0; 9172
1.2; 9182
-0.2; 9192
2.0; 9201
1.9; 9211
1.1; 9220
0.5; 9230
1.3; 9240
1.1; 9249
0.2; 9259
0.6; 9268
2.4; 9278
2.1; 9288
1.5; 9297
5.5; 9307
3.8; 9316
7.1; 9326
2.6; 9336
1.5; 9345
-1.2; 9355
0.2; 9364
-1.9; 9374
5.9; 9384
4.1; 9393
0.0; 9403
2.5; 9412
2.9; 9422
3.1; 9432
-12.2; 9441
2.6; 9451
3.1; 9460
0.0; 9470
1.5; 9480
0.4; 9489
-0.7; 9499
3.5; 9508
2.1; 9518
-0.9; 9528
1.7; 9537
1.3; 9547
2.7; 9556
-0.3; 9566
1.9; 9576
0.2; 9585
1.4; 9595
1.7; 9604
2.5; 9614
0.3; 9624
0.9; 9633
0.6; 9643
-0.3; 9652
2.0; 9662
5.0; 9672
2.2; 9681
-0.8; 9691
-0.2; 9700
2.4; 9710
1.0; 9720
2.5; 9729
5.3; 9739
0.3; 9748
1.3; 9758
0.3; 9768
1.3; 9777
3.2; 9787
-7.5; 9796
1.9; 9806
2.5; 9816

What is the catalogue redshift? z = 1.282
